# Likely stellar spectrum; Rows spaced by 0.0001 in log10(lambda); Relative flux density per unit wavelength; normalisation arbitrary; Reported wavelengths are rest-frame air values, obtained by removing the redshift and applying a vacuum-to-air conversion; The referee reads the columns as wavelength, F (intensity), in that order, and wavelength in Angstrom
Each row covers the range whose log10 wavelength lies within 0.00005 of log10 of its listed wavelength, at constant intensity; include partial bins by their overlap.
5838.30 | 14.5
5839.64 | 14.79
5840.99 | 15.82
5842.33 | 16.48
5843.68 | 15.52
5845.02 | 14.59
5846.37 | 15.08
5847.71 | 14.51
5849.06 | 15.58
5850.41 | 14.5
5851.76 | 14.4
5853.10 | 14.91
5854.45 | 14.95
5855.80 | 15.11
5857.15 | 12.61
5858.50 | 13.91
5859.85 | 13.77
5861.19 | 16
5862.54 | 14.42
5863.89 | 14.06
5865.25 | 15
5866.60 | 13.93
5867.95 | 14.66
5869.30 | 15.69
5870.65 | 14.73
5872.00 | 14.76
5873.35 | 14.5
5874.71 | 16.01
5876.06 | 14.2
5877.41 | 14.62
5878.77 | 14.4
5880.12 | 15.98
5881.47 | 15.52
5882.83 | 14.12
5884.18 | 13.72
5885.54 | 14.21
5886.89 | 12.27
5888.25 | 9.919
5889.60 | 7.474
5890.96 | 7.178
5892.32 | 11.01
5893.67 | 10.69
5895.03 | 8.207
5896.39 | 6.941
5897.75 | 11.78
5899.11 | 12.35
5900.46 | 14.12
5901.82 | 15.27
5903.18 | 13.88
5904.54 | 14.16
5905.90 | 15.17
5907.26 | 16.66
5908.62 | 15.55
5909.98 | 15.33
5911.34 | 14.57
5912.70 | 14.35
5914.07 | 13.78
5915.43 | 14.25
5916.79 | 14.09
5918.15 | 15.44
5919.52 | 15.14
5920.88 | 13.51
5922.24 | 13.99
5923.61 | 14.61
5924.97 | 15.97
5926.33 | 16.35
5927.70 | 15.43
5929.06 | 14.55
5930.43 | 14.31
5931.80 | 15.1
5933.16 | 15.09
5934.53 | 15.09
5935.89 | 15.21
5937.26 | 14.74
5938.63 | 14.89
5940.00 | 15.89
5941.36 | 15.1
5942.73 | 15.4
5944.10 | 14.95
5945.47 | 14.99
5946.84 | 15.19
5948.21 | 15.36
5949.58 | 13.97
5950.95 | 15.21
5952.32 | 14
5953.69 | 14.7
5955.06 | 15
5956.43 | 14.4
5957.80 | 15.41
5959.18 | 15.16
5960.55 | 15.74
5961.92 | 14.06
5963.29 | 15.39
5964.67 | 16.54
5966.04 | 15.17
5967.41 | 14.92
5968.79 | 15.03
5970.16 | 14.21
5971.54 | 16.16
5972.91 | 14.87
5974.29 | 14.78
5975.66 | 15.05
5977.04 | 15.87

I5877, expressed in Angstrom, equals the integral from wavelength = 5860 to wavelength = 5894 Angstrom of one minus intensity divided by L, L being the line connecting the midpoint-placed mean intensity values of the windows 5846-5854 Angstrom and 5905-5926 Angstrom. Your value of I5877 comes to 2.9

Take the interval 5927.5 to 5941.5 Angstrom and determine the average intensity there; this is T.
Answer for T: 15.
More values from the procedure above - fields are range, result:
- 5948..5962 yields 14.8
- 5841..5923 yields 13.9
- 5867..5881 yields 15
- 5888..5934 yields 13.5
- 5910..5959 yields 14.9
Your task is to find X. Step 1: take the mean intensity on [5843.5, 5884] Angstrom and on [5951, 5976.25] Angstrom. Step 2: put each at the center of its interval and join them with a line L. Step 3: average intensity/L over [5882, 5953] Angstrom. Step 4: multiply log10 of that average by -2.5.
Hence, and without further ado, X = 0.08 mag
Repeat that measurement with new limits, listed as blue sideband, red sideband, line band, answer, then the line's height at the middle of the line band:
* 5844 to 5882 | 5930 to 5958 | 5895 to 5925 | 0.069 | 14.9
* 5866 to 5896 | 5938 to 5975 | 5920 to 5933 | -0.048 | 14.2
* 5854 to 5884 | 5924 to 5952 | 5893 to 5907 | 0.199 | 14.9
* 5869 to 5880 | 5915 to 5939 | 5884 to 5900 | 0.387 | 14.9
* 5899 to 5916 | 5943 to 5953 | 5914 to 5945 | -0.013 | 14.7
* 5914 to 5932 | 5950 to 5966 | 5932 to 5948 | -0.018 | 14.9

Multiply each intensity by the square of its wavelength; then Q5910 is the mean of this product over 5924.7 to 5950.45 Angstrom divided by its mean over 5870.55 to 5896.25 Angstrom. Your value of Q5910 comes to 1.22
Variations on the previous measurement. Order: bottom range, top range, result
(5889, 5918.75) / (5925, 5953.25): 1.19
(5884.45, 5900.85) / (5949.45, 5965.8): 1.46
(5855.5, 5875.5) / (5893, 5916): 0.93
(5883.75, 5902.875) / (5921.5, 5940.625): 1.38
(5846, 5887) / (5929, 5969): 1.06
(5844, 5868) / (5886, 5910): 0.84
